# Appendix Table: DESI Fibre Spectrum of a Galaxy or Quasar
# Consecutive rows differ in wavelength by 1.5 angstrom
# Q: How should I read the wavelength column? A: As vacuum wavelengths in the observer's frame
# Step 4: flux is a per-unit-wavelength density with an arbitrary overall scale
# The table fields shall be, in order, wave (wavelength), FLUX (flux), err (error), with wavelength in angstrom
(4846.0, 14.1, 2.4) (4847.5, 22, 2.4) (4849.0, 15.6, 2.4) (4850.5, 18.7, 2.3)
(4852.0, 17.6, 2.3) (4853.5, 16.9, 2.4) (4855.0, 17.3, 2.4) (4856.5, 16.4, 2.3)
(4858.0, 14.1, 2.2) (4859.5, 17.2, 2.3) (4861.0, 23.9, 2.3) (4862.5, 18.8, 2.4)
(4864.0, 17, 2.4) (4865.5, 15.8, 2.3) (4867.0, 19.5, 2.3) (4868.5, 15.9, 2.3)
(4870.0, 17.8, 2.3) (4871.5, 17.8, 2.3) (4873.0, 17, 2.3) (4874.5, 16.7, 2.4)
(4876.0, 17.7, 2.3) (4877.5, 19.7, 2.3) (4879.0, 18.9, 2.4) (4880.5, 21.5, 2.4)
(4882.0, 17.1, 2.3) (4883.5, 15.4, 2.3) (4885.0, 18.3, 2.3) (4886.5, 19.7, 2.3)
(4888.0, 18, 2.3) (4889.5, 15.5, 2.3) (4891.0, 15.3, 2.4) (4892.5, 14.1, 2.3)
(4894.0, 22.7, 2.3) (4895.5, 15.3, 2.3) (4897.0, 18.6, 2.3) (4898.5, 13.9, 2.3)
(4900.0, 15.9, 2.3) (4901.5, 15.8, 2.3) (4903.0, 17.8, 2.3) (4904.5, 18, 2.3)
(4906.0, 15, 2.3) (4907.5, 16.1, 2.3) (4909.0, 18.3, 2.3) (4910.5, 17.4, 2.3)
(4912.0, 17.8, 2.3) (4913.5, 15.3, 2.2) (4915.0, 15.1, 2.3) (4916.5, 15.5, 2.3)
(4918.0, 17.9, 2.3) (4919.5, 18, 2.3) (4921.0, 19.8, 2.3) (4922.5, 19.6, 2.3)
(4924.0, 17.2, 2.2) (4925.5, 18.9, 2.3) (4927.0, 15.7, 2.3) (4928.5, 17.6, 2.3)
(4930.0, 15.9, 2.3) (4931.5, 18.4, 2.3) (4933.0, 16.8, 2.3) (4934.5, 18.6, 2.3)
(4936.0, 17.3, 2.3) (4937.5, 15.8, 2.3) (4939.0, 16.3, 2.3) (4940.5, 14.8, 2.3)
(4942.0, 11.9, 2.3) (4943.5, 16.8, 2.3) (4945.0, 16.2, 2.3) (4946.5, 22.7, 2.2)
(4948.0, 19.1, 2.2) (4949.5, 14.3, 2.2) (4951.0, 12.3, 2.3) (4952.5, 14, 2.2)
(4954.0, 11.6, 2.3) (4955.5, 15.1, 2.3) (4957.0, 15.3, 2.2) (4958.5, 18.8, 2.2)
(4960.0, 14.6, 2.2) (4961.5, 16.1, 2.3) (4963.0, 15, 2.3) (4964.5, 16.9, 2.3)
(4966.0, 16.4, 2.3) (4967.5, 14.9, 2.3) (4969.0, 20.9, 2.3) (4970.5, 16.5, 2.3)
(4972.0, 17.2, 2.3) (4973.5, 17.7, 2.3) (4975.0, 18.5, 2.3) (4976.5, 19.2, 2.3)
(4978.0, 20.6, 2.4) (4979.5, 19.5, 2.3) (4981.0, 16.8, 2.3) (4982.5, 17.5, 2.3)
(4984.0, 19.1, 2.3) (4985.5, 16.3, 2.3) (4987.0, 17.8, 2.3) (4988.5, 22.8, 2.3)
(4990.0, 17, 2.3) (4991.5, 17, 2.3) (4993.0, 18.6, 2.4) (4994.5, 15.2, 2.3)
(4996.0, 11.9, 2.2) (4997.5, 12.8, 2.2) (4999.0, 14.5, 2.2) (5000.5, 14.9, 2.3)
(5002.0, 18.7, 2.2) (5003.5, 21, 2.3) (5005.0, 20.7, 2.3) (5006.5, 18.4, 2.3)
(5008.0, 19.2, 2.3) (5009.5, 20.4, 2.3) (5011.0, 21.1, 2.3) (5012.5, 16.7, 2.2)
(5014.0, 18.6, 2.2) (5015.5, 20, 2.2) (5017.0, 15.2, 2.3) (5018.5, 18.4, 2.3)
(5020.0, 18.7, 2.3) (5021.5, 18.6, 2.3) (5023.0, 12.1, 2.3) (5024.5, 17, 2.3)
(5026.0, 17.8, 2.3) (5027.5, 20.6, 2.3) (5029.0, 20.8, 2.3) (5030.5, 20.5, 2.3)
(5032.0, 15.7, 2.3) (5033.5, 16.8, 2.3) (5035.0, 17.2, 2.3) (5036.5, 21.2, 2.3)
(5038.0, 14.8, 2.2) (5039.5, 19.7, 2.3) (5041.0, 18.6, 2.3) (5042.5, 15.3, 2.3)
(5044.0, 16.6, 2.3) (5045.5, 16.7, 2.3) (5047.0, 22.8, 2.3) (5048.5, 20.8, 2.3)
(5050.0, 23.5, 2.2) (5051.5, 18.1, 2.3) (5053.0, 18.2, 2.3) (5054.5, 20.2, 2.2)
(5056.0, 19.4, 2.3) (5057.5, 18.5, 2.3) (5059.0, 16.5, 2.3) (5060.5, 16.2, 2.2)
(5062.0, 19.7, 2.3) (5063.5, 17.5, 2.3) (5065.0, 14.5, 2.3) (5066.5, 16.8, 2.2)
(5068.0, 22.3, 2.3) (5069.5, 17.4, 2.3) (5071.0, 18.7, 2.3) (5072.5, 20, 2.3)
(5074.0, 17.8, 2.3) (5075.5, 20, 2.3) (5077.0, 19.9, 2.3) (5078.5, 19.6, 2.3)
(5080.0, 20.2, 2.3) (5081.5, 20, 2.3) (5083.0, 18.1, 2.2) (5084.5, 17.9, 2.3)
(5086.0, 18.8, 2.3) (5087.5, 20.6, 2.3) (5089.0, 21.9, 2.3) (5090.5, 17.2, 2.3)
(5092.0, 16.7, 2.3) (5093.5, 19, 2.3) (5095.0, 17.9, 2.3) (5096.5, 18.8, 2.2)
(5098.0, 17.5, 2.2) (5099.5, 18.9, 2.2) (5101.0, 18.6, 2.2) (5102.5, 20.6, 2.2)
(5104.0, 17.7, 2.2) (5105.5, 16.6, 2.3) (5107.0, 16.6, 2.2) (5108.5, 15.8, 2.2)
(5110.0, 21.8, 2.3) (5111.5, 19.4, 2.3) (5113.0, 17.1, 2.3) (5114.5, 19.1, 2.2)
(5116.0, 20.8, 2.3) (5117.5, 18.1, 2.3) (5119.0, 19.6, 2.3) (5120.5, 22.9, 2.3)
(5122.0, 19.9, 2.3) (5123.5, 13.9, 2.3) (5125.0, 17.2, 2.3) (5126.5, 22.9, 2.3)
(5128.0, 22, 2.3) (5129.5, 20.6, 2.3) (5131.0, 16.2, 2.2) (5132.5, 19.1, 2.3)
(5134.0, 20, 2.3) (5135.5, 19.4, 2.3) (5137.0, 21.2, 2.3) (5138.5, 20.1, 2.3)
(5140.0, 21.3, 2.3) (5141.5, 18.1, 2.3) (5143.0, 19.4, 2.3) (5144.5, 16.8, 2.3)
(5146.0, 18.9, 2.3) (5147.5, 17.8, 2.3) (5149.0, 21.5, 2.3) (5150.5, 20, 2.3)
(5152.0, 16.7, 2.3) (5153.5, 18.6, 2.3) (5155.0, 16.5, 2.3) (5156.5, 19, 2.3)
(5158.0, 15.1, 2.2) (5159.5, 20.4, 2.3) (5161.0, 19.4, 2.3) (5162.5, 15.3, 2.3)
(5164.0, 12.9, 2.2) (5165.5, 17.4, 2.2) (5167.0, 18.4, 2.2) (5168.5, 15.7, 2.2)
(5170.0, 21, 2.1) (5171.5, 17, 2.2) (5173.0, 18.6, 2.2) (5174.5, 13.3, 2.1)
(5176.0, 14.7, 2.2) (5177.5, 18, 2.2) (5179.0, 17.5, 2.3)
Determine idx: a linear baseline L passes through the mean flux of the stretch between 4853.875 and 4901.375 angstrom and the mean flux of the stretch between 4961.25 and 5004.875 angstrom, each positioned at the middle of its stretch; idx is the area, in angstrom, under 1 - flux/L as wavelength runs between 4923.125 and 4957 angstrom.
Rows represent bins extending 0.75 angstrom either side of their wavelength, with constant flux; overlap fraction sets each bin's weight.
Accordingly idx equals 2.3 angstrom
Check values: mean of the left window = 17.5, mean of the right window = 17.3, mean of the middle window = 16.2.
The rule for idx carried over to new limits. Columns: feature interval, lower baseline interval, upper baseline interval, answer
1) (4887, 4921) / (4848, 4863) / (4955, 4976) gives 1.0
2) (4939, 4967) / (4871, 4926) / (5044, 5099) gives 3.4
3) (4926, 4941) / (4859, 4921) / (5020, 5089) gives 0.8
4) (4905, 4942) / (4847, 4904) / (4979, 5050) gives 1.6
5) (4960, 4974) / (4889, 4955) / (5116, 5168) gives 0.3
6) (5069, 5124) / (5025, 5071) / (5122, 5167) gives -0.9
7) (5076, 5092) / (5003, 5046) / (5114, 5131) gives -0.2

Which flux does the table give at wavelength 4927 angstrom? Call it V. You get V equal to 15.7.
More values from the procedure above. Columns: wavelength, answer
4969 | 20.9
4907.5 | 16.1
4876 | 17.7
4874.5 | 16.7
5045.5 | 16.7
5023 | 12.1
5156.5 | 19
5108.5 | 15.8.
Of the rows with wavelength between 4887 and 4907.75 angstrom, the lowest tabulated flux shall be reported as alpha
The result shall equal 13.9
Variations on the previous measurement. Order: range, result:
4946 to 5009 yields 11.6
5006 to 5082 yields 12.1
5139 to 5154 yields 16.7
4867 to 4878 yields 15.9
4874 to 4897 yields 14.1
